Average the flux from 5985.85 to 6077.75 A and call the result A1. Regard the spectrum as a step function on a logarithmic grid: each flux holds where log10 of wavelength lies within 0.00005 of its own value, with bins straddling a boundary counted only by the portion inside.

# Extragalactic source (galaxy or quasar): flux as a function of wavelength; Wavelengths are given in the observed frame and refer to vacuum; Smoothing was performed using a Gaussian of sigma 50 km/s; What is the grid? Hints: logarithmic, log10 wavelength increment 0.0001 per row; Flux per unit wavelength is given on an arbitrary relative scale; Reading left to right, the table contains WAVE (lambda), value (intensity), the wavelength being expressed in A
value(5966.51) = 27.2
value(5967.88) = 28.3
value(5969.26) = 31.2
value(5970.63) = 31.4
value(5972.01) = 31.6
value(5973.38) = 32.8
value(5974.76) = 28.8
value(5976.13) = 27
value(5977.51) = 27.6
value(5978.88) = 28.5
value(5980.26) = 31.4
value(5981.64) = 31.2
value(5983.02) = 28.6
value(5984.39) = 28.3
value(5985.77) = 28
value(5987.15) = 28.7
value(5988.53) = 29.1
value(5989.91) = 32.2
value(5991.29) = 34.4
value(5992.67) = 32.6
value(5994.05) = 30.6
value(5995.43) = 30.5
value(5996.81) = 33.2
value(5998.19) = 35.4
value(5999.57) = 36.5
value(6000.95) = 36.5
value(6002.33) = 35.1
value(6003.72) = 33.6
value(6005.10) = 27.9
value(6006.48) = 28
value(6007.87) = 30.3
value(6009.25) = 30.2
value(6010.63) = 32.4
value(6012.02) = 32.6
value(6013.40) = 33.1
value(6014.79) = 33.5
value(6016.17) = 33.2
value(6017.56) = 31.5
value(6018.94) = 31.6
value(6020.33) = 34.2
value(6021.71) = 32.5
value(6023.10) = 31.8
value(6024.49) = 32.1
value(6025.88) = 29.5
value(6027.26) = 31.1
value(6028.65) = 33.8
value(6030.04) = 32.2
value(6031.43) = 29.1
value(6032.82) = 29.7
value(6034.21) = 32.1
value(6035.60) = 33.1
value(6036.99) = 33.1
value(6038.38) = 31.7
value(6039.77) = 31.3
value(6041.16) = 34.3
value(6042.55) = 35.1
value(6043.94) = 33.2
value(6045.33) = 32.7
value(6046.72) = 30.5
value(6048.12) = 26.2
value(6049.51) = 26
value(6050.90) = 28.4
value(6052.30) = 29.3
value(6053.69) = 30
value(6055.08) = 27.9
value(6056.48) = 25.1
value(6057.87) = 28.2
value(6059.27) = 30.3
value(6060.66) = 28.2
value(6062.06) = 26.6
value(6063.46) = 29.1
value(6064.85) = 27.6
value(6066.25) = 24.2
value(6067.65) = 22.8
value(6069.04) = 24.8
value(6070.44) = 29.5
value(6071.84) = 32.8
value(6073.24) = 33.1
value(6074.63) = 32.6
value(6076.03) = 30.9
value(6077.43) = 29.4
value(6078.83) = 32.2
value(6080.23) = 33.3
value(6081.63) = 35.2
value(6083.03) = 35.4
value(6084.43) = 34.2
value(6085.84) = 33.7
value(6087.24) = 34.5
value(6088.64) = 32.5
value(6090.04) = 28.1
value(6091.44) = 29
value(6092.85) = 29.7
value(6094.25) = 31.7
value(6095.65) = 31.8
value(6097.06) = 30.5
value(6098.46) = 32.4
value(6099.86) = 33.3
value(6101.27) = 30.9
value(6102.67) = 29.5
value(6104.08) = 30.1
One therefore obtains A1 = 30.9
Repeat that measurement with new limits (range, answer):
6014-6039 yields 32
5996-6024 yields 32.6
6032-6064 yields 30.1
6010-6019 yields 32.6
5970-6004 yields 31.3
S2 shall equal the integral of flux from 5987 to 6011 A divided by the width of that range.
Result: 32.1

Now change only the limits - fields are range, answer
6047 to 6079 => 28.5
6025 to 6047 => 32.1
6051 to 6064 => 28.3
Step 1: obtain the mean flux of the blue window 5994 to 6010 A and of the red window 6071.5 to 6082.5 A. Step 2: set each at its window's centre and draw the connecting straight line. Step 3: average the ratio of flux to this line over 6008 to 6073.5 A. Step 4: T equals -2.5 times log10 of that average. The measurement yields 0.07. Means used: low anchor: 32.4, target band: 30.4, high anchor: 32.5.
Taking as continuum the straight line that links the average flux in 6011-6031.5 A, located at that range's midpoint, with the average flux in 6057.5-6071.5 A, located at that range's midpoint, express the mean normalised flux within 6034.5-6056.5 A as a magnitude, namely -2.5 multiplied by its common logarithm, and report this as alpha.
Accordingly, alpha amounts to -0.04 mag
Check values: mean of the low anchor 32.2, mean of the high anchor 27.2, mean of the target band 30.7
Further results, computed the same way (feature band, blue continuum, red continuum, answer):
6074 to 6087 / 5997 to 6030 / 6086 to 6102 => -0.05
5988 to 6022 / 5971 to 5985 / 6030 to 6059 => -0.09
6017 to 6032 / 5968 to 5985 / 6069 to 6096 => -0.04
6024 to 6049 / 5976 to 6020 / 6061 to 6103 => -0.02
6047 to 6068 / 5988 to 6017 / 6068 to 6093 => 0.16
